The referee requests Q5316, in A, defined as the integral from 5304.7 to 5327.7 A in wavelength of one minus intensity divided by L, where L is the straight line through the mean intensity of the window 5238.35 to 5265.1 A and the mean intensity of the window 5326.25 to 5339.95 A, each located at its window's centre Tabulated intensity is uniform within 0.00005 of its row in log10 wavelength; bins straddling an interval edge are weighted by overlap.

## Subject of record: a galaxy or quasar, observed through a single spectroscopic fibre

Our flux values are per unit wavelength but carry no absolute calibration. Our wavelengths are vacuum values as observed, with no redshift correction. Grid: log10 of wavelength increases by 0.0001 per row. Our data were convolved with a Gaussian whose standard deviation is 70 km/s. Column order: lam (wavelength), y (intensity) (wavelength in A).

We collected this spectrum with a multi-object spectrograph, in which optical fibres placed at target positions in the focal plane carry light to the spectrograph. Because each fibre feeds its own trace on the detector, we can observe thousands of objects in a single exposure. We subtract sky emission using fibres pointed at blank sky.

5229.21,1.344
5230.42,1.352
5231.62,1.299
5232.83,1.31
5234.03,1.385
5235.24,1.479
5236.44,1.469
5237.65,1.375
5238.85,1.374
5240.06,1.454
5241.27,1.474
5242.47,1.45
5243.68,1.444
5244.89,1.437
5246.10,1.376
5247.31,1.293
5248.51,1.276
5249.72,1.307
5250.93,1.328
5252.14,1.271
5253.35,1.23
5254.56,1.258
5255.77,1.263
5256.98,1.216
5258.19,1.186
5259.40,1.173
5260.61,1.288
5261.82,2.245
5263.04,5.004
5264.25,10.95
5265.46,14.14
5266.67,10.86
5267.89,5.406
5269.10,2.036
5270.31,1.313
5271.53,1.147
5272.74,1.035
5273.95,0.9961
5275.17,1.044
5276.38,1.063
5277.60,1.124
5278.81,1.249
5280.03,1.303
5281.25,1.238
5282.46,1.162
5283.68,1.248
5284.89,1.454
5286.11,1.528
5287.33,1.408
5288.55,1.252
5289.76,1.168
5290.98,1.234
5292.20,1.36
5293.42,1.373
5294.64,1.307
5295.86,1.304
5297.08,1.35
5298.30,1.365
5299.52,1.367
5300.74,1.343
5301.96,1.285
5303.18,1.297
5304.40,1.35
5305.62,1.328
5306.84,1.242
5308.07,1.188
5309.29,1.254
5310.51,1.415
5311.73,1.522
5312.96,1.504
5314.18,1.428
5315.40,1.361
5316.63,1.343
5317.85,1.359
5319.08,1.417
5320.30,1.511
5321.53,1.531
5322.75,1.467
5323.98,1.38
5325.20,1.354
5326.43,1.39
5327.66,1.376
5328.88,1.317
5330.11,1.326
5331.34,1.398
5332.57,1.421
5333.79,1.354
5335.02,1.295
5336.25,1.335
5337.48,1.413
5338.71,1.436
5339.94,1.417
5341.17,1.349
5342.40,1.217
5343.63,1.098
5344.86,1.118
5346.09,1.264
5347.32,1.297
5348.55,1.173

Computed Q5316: 1.93 A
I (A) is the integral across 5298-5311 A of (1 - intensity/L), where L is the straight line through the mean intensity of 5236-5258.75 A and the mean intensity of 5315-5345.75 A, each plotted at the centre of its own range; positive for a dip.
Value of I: 0.4 A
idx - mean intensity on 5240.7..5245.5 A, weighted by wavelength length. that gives 1.45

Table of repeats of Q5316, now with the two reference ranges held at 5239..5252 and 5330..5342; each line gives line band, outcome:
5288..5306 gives 0.8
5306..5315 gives 0.1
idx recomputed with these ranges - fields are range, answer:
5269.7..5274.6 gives 1.12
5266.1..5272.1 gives 4.12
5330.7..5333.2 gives 1.41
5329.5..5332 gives 1.36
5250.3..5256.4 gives 1.27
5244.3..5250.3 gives 1.34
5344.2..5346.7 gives 1.19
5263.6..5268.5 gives 10.3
